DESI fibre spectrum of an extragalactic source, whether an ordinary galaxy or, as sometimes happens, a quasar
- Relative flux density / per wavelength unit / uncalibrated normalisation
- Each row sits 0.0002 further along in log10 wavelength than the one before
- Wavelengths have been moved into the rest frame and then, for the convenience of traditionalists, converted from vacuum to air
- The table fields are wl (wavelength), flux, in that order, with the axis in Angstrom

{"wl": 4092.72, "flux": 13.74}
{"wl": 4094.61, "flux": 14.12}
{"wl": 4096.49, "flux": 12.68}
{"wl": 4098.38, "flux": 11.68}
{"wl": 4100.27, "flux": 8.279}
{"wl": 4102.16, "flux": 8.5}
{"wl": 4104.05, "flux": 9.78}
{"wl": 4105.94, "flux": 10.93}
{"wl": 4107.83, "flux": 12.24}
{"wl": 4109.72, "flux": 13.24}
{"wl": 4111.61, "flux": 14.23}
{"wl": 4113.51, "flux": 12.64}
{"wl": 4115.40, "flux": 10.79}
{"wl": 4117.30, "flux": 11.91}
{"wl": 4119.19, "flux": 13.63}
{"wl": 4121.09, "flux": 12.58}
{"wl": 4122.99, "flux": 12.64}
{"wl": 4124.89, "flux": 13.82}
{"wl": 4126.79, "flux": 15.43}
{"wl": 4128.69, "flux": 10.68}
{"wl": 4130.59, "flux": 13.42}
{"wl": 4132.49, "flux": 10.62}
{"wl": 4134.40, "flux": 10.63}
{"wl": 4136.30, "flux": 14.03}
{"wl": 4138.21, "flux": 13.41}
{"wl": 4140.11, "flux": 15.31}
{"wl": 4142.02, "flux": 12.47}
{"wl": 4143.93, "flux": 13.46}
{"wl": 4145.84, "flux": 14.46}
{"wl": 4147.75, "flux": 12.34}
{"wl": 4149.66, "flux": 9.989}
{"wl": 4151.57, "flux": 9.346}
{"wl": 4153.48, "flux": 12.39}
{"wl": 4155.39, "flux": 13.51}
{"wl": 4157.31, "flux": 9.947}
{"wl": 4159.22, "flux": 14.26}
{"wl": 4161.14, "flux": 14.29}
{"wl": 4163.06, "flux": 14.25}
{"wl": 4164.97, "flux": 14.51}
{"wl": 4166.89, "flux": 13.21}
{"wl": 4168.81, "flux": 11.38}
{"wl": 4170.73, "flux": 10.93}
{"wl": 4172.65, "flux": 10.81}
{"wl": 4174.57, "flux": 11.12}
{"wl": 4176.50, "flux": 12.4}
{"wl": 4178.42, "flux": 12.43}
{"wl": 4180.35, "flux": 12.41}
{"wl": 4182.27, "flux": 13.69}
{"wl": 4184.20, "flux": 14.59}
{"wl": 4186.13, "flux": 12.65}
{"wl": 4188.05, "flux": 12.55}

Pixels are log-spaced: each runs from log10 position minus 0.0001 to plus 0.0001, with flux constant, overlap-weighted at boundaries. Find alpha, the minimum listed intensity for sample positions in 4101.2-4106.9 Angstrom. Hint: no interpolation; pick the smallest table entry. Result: 8.5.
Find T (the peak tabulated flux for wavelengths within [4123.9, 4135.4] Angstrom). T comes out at 15.43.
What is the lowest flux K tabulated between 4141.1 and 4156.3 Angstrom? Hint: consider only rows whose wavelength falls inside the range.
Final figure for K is 9.346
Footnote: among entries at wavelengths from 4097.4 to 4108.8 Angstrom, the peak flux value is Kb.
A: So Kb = 12.24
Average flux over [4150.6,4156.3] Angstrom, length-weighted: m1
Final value 11.7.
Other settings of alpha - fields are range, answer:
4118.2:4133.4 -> 10.62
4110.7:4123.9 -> 10.79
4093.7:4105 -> 8.279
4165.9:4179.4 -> 10.81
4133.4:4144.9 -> 10.63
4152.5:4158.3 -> 9.947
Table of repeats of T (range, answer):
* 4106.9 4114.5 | 14.23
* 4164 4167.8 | 14.51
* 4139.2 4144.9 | 15.31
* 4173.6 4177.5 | 12.4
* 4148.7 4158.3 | 13.51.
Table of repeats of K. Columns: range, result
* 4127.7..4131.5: 10.68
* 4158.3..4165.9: 14.25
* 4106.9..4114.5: 12.24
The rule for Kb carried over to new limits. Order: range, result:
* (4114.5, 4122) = 13.63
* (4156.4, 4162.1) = 14.29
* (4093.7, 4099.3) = 14.12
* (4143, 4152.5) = 14.46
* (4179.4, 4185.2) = 14.59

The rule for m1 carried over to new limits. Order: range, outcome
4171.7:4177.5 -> 11.4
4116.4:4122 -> 12.7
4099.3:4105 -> 8.86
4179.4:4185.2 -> 13.6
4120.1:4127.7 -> 13.6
